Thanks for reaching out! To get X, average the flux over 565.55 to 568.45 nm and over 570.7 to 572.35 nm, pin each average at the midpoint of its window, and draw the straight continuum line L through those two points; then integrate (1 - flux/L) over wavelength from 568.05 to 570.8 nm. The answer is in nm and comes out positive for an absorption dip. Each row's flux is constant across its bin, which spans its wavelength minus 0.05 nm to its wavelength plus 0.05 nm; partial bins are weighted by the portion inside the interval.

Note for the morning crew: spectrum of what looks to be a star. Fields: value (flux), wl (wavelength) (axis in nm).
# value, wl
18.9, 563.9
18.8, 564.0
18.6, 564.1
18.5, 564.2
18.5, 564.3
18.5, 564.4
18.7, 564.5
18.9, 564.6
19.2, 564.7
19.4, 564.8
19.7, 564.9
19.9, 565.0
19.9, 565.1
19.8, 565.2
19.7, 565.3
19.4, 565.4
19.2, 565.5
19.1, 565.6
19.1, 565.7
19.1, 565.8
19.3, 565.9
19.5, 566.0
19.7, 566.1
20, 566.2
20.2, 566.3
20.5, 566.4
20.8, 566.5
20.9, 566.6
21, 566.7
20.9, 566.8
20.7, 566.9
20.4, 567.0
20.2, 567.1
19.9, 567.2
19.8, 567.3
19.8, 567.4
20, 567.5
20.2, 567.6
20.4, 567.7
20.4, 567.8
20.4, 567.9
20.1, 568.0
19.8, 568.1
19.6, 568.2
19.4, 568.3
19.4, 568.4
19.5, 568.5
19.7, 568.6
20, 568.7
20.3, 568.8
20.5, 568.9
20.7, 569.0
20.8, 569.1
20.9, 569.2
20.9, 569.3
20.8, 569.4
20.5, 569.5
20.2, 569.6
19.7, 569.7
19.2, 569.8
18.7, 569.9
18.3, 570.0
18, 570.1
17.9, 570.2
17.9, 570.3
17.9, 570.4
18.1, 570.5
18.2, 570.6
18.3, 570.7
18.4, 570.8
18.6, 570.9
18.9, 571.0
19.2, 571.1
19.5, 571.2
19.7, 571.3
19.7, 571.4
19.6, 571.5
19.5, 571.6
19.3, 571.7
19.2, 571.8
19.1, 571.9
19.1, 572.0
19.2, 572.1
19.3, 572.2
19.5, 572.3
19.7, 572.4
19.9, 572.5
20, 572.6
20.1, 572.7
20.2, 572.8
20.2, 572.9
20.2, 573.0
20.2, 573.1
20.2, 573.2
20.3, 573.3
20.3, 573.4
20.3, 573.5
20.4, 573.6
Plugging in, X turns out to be 0.02 nm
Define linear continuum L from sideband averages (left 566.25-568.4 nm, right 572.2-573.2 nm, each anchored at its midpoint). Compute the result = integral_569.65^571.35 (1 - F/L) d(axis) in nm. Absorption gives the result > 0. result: 0.12 nm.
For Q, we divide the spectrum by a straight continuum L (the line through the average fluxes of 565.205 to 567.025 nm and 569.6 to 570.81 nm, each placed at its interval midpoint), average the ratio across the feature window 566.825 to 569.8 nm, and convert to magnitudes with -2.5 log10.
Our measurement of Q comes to -0.056 mag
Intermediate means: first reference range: 20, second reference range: 18.5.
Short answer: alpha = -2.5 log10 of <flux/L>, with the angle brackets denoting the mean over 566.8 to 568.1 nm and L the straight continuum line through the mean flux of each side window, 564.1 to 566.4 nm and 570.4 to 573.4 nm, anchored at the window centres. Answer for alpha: -0.05 mag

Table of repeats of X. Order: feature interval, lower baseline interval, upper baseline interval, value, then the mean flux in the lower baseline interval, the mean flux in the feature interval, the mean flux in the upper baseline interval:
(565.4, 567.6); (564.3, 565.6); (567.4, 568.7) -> -0.04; 19.3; 20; 19.9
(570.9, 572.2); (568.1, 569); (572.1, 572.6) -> 0.02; 19.9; 19.3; 19.6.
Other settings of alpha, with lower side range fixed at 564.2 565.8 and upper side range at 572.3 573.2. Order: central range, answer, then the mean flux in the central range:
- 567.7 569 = -0.02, 20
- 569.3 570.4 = 0.03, 19.1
